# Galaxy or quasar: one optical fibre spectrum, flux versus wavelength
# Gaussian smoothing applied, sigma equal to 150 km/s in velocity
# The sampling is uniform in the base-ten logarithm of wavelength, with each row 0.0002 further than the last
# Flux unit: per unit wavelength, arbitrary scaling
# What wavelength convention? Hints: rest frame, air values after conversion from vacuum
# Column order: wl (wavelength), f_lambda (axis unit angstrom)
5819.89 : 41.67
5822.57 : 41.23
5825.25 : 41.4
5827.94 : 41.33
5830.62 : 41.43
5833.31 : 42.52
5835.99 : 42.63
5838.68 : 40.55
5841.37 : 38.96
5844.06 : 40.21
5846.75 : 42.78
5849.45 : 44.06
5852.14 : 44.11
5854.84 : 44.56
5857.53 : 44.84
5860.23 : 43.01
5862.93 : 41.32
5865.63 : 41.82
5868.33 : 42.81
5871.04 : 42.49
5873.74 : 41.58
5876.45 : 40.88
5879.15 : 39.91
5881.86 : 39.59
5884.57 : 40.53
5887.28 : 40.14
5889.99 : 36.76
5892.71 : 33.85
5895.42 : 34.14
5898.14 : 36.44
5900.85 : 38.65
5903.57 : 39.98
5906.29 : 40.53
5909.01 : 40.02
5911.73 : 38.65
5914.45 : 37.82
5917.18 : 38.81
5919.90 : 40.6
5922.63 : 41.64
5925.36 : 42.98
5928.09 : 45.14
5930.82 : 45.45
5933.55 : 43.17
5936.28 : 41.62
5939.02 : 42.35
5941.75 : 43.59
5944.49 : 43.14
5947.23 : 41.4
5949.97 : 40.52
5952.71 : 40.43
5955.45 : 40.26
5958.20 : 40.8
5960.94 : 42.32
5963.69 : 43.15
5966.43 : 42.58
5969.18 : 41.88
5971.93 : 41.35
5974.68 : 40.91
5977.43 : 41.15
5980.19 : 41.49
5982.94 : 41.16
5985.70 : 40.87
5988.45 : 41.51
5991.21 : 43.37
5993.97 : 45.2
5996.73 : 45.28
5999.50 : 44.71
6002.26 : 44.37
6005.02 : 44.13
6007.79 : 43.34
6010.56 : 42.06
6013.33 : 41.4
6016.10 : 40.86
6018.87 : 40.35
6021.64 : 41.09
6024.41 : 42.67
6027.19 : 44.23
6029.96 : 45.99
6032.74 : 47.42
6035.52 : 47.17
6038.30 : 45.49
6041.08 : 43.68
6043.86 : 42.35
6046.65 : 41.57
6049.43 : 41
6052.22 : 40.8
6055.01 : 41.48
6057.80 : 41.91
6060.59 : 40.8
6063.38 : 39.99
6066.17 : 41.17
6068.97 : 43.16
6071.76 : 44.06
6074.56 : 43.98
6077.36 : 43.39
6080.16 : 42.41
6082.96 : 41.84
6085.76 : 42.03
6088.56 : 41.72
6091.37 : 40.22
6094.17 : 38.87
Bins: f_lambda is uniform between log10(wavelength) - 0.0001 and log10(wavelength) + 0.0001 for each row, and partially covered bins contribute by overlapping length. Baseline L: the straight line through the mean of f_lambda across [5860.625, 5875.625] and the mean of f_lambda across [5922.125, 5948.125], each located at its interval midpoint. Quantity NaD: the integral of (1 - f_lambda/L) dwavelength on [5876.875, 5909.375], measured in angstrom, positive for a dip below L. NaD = 3.1 angstrom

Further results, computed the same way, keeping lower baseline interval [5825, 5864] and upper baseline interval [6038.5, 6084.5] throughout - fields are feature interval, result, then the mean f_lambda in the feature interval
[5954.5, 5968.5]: 0.1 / 41.9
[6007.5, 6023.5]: 0.3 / 41.4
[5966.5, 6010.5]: -0.5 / 42.7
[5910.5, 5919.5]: 0.8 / 38.7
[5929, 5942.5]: -0.3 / 43.3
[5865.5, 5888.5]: 0.7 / 41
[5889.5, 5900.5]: 1.8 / 35.5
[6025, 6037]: -1.1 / 46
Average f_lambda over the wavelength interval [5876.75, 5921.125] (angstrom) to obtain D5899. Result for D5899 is 38.6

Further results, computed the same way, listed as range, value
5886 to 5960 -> 40.3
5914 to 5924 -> 39.9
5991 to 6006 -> 44.6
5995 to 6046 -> 43.7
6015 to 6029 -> 42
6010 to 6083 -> 42.7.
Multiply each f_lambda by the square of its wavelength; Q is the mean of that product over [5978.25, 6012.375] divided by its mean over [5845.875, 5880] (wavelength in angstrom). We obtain 1.1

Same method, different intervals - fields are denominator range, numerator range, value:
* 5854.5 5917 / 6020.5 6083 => 1.14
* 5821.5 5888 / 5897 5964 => 1.01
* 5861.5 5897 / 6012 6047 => 1.15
